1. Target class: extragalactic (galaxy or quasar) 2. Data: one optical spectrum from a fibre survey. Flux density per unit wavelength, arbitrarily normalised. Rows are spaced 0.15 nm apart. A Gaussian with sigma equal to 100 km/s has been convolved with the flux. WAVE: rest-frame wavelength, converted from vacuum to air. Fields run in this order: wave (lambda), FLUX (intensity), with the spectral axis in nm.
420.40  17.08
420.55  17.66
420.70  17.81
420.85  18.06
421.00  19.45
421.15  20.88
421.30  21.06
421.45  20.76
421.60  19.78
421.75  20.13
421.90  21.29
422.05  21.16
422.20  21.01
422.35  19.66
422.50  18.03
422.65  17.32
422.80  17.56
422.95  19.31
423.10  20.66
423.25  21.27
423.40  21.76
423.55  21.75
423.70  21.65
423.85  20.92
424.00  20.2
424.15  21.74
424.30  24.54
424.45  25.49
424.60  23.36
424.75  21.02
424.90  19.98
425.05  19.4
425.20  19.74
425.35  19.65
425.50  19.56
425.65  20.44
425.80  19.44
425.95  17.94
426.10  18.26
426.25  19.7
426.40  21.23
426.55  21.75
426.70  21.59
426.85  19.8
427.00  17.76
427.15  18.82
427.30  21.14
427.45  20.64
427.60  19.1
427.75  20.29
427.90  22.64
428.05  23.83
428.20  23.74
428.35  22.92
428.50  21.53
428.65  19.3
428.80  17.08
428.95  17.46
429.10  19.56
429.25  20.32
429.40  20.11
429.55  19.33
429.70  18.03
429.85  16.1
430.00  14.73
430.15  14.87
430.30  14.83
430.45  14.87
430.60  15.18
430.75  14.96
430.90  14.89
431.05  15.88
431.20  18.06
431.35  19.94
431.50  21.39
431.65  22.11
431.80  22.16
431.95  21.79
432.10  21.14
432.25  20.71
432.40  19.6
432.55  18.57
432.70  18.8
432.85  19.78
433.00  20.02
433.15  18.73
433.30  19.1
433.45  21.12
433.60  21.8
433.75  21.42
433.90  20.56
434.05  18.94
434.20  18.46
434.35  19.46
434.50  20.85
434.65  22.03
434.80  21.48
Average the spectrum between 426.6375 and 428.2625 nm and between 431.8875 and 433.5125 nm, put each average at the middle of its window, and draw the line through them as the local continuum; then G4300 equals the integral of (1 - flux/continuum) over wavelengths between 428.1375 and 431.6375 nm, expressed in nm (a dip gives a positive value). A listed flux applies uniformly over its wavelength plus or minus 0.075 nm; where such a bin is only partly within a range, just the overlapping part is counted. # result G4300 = 0.40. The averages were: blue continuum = 20.8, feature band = 18.1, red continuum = 19.9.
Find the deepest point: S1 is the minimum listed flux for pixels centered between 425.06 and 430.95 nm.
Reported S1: 14.73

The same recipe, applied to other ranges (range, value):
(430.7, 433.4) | 14.89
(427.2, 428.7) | 19.1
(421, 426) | 17.32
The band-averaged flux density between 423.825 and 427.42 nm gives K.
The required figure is 20.6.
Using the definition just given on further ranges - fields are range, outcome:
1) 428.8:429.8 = 18.9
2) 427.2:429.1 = 20.7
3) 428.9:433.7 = 18.6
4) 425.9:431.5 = 18.9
